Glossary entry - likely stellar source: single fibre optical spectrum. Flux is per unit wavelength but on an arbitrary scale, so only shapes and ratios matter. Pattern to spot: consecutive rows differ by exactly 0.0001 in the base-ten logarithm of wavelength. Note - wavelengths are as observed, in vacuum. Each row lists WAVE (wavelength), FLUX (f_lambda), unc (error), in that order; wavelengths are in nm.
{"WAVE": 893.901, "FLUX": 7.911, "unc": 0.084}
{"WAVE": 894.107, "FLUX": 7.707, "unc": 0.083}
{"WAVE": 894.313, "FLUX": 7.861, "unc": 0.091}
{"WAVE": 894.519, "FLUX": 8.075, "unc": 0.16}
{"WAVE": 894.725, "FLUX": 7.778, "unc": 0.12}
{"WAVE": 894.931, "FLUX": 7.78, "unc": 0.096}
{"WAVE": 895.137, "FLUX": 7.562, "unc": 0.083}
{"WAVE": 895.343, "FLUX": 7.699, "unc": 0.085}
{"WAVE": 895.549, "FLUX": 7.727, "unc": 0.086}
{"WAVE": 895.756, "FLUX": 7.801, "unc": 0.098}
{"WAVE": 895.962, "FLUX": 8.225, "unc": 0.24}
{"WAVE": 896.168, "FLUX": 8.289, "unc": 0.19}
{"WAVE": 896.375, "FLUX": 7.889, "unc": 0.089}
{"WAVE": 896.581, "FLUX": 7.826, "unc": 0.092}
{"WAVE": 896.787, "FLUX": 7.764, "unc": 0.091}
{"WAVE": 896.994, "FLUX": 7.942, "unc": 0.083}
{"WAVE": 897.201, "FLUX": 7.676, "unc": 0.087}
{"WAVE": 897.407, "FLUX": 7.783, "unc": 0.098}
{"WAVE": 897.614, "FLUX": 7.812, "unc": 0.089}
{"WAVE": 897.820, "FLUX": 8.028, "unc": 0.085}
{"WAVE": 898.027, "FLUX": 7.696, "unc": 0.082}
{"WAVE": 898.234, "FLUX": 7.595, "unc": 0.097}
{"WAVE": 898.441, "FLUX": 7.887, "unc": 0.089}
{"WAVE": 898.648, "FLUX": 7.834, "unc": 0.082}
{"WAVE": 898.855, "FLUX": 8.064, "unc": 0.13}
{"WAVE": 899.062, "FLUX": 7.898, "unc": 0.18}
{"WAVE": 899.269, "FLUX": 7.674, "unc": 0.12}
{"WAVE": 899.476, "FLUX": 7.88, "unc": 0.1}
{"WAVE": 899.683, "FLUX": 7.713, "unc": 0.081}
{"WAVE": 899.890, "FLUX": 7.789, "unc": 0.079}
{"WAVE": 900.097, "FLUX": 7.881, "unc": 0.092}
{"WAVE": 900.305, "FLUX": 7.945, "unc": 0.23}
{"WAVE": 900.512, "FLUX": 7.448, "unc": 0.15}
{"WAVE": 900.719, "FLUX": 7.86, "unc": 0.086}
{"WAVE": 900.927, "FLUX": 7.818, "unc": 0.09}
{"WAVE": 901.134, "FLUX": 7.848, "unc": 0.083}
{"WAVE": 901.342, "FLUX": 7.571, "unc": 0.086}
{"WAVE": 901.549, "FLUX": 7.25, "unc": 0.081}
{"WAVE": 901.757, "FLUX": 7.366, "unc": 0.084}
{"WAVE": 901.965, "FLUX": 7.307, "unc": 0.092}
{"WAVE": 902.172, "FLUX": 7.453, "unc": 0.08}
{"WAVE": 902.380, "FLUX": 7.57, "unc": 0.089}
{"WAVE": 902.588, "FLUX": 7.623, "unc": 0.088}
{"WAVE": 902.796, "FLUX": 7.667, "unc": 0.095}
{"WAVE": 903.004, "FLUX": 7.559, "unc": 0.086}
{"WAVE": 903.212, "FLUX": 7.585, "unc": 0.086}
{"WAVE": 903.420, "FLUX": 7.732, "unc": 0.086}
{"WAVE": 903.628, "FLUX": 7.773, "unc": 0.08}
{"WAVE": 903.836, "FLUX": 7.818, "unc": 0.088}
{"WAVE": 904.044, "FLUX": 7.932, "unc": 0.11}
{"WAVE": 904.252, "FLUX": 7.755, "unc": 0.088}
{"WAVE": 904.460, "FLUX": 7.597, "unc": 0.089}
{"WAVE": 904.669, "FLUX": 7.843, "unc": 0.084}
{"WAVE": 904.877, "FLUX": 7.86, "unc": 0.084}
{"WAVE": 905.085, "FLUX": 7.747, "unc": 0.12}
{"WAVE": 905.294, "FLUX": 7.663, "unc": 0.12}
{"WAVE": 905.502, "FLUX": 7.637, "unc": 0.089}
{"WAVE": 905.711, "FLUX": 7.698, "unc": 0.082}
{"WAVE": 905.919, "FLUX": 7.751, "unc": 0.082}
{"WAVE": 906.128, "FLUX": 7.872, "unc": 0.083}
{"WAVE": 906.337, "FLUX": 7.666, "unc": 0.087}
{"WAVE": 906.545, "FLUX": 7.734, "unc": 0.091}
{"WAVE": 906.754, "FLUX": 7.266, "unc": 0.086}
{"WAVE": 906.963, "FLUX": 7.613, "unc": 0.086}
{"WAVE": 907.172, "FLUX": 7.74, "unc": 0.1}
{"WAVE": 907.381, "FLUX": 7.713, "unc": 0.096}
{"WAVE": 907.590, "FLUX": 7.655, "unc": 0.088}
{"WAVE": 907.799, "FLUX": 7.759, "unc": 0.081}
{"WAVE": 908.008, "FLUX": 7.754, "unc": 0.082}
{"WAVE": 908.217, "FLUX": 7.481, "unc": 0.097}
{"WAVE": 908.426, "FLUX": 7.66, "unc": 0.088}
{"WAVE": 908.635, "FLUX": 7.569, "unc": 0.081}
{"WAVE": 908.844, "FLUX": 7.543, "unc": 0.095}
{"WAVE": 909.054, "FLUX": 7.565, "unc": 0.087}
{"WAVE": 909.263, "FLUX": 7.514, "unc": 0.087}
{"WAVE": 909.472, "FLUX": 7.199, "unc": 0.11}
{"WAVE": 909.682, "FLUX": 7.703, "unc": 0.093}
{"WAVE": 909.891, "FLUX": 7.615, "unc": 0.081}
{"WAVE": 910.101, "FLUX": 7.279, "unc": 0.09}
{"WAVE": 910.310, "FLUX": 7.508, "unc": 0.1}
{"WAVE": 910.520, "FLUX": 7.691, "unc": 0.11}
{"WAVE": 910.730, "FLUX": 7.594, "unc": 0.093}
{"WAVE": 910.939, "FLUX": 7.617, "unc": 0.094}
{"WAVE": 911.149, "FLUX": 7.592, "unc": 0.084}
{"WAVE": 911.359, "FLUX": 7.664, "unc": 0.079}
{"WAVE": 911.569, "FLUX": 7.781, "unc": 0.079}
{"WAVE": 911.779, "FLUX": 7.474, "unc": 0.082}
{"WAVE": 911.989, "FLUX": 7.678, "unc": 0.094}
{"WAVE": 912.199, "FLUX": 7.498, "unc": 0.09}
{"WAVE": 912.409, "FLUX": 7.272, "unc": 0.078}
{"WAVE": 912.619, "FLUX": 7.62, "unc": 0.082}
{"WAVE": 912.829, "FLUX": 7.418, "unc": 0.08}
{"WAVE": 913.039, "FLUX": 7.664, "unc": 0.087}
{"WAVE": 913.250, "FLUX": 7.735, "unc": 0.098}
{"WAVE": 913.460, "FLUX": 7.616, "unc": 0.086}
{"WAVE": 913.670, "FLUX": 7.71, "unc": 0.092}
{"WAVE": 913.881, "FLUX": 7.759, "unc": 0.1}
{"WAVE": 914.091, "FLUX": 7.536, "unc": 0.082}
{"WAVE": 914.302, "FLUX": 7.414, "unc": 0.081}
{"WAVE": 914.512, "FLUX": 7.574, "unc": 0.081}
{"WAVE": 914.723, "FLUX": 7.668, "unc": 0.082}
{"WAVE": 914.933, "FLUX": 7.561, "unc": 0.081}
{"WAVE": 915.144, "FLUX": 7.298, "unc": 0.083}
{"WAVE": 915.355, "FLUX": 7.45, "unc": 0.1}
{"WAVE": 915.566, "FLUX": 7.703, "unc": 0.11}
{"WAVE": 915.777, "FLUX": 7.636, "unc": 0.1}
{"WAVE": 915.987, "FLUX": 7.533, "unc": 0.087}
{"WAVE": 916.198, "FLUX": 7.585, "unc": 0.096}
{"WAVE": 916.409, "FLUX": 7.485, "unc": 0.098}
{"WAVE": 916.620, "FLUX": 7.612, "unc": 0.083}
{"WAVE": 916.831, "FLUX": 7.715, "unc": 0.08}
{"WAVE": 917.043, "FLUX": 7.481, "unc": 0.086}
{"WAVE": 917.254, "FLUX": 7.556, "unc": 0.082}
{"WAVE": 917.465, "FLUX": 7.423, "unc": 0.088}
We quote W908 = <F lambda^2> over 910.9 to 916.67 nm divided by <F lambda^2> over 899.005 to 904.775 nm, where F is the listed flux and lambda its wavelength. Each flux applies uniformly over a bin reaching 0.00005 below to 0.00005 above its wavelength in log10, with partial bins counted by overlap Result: 1.01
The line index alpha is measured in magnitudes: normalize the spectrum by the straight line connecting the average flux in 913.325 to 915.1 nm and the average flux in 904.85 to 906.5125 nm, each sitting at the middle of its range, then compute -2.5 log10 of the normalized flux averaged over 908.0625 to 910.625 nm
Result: 0.02 mag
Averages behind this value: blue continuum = 7.73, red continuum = 7.6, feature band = 7.53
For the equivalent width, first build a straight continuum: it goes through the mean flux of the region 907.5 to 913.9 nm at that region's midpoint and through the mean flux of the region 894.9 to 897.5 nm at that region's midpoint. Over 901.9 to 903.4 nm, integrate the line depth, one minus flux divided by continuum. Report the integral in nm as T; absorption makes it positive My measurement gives 0.03 nm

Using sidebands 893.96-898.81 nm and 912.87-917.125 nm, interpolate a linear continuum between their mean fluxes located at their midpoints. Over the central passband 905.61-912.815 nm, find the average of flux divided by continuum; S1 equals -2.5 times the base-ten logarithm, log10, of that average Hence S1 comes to 0.01 mag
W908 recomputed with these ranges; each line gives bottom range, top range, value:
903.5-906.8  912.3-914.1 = 1.00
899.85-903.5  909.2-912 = 1.01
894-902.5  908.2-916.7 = 1.00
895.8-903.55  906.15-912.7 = 1.00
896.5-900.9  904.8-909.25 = 1.00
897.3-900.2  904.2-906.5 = 1.00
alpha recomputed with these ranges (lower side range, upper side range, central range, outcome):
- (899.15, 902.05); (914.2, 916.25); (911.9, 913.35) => 0.002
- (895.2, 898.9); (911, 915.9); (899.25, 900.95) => 0.003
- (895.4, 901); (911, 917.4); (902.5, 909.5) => 0.006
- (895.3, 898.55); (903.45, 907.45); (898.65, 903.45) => 0.016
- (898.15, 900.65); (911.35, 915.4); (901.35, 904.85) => 0.017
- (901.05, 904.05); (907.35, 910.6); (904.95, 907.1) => -0.012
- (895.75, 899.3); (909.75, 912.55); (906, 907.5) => 0.001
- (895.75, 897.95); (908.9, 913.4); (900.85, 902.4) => 0.040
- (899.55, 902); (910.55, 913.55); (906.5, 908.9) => -0.001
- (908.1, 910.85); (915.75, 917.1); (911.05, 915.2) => -0.003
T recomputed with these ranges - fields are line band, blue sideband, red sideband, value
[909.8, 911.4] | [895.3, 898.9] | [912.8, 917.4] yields 0.02 nm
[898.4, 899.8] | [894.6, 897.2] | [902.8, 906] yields -0.01 nm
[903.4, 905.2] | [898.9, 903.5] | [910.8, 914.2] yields -0.03 nm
